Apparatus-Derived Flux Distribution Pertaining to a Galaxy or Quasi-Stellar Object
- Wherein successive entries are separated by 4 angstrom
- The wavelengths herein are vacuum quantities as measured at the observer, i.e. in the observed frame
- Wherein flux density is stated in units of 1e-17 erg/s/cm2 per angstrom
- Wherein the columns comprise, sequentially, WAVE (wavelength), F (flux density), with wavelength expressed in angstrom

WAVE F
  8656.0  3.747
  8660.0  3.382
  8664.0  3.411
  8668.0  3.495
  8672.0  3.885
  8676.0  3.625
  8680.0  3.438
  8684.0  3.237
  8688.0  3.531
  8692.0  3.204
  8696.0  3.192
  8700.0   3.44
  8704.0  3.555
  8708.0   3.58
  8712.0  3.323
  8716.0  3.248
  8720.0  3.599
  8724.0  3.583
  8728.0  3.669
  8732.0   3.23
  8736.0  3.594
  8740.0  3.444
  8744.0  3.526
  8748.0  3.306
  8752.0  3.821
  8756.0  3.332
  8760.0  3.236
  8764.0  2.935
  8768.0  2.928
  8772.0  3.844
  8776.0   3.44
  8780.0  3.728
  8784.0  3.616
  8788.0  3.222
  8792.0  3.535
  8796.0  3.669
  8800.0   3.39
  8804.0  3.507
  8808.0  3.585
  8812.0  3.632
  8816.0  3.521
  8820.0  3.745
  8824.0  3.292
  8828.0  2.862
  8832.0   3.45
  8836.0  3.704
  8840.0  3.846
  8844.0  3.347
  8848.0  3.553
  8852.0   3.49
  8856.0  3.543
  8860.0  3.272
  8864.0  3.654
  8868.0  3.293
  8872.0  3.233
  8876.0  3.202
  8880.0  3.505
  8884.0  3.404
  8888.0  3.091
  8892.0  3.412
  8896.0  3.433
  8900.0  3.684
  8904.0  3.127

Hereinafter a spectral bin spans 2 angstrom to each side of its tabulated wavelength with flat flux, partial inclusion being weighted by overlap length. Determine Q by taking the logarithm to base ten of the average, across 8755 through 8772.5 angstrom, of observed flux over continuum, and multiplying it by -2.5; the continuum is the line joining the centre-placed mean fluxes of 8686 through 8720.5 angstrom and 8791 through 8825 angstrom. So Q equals 0.09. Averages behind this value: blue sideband 3.4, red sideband 3.55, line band 3.2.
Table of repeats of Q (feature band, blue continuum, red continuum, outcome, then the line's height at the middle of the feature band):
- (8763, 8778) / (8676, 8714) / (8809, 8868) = 0.04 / 3.45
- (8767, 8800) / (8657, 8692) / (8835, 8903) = -0.01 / 3.46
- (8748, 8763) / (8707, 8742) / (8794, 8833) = 0.02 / 3.47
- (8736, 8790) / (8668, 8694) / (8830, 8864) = 0.03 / 3.51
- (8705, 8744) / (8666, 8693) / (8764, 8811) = 0.00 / 3.49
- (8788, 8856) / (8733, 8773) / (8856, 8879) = -0.04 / 3.37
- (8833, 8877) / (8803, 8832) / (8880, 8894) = -0.03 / 3.38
